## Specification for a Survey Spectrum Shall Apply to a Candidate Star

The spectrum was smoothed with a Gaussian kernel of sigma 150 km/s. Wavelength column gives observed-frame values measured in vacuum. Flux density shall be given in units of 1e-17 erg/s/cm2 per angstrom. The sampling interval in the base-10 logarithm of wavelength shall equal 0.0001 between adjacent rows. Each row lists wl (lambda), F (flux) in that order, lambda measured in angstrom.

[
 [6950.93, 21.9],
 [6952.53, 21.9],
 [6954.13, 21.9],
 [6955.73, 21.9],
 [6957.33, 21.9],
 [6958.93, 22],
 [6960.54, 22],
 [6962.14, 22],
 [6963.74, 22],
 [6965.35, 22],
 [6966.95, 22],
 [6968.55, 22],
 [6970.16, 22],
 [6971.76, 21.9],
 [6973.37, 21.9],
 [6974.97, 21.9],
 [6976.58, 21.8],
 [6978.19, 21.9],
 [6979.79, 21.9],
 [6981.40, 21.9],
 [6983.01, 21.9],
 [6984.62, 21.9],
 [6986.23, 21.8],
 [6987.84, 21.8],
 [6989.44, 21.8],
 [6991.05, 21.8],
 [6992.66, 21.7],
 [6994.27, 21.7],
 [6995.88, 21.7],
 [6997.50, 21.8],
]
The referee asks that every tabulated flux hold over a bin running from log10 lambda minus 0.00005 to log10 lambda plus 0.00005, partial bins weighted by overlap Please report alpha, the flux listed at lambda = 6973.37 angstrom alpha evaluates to 21.9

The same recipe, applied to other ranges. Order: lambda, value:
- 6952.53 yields 21.9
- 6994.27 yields 21.7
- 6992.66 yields 21.7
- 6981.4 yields 21.9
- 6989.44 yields 21.8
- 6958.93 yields 22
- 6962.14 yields 22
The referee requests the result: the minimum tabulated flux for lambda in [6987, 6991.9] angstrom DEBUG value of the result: 21.8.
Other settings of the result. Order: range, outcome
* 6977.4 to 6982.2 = 21.9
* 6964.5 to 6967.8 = 22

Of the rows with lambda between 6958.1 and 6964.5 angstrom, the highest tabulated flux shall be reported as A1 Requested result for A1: 22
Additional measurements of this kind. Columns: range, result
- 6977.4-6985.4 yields 21.9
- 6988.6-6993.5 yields 21.8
